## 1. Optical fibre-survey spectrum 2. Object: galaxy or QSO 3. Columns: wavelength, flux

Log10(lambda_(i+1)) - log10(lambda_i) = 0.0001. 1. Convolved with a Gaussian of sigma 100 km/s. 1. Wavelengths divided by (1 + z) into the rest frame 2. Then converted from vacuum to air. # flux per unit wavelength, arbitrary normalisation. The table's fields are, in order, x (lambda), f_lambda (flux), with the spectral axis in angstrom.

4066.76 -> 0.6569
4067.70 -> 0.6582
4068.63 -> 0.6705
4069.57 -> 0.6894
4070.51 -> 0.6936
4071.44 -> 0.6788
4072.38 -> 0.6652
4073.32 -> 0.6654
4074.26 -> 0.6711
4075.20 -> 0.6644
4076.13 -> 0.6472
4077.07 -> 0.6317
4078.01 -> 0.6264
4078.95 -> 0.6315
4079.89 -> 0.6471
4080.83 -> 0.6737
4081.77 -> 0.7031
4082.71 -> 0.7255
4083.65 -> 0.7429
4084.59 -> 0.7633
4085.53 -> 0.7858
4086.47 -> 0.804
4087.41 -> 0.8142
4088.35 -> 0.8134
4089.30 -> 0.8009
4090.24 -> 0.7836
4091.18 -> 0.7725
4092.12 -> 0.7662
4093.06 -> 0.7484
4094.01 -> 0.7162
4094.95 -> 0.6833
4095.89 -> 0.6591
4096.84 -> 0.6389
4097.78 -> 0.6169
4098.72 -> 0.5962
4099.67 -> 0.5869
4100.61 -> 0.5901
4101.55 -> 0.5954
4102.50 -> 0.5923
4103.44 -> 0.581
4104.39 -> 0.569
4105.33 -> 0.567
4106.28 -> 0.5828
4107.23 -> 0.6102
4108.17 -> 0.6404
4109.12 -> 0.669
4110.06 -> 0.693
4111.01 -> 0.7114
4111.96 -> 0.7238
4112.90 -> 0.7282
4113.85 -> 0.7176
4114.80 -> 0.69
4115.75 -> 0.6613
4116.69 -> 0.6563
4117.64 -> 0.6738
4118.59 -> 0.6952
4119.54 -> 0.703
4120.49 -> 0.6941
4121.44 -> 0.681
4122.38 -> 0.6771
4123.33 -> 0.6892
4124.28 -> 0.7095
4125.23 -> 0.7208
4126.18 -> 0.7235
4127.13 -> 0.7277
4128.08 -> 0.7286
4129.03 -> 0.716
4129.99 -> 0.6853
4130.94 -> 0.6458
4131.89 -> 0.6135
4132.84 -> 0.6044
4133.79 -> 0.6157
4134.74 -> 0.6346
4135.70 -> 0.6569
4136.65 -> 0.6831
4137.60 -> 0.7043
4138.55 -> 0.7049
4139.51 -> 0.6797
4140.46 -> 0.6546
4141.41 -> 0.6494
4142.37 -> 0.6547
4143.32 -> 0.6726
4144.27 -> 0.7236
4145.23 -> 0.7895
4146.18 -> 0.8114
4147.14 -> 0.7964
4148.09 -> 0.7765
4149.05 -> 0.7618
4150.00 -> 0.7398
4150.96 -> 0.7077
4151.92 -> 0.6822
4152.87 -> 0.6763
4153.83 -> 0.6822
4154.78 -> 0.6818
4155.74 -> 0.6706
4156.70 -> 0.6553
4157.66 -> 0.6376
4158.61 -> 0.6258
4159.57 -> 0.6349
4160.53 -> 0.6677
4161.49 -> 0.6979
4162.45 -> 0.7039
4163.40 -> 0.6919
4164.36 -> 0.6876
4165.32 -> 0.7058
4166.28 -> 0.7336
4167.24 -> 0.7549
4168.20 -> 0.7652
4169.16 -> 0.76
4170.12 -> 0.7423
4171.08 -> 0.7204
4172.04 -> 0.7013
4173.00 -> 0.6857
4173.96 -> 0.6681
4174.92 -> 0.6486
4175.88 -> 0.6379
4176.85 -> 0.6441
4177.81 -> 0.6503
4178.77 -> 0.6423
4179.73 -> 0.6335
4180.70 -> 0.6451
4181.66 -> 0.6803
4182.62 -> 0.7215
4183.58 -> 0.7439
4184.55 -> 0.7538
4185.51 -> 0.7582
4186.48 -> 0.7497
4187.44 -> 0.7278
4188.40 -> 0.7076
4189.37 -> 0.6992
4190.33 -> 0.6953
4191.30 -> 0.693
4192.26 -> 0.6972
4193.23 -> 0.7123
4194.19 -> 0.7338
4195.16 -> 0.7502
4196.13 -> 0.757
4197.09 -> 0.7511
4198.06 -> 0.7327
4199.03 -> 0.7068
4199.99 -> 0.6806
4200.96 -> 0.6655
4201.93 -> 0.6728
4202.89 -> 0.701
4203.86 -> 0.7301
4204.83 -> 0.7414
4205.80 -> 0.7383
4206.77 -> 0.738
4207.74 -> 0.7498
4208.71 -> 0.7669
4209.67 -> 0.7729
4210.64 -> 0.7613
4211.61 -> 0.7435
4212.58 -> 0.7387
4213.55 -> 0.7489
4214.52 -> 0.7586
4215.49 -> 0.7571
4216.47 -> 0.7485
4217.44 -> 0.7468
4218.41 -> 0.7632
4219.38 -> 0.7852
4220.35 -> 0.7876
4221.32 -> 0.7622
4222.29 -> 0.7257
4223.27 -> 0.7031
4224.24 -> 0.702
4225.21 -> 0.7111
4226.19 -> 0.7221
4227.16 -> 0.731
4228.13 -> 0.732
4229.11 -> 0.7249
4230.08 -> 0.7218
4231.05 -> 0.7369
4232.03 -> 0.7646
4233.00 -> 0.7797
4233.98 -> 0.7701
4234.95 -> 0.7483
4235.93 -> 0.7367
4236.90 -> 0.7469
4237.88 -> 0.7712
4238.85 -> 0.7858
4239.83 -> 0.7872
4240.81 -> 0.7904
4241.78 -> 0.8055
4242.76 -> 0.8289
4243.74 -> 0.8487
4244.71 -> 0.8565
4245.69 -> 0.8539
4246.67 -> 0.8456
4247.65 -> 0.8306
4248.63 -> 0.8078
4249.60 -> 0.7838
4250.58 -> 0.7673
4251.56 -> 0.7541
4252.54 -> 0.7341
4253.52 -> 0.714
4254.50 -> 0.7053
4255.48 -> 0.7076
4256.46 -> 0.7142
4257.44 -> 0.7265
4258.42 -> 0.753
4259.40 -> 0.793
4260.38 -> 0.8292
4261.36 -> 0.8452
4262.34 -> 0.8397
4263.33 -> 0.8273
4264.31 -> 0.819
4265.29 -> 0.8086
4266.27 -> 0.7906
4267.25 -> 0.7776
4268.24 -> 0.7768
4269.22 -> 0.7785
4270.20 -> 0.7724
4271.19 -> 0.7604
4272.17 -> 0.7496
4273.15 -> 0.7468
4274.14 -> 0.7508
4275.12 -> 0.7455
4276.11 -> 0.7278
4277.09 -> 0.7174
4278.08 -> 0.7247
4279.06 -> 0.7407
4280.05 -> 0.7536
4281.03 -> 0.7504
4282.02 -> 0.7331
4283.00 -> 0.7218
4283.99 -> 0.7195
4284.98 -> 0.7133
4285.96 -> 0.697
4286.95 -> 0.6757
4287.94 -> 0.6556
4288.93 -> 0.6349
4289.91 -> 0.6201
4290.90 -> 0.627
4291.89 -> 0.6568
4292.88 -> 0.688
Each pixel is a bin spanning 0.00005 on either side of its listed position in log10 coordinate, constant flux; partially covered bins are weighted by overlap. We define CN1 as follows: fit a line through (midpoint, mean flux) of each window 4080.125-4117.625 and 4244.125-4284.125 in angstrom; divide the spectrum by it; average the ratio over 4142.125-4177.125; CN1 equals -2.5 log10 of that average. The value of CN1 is 0.021 mag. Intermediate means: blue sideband 0.686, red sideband 0.77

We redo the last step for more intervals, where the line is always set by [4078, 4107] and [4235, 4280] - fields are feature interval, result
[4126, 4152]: 0.02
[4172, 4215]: 0.04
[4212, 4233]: 0.02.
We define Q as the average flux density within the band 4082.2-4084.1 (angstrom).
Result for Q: 0.734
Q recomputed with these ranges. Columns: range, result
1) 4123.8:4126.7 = 0.718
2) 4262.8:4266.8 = 0.811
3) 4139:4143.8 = 0.663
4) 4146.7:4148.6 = 0.786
